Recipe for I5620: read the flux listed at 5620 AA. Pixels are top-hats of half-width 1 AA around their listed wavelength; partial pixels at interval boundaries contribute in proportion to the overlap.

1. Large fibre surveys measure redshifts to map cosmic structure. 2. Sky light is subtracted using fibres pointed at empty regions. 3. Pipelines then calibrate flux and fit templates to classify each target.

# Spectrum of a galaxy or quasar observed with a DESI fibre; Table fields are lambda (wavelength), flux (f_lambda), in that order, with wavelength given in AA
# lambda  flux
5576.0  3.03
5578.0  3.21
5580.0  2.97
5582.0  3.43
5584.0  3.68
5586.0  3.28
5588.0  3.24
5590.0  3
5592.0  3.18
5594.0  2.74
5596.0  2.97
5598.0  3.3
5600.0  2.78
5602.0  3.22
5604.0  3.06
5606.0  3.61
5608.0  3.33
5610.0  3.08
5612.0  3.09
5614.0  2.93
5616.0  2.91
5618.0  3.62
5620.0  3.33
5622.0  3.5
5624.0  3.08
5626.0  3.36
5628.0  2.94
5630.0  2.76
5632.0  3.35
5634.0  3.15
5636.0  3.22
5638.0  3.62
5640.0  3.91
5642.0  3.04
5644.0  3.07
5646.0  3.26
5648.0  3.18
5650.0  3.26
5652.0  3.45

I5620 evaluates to 3.33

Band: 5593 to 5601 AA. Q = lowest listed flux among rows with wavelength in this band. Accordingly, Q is 2.74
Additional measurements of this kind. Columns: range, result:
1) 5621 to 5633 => 2.76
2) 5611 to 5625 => 2.91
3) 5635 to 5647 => 3.04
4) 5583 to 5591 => 3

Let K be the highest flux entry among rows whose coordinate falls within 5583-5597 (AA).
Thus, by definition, 3.68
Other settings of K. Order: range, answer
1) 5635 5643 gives 3.91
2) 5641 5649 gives 3.26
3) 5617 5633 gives 3.62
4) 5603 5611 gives 3.61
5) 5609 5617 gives 3.09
